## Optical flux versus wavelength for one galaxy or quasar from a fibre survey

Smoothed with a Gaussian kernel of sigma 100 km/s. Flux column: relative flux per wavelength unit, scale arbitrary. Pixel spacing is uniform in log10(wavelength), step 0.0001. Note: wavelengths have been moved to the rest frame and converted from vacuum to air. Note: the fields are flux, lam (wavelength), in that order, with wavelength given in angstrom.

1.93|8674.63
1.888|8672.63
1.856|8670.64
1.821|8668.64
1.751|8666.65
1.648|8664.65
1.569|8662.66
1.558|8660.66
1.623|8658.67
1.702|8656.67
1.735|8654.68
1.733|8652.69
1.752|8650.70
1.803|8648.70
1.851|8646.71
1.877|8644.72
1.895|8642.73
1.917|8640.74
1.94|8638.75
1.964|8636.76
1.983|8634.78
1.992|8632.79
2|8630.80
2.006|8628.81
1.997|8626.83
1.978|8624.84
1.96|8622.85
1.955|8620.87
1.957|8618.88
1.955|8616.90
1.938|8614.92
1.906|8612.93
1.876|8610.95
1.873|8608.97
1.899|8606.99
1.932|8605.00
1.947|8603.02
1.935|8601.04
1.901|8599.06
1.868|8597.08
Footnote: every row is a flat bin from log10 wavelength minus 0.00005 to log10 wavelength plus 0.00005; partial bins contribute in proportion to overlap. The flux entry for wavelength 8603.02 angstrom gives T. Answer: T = 1.947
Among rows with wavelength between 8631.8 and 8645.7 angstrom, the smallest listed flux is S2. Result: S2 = 1.877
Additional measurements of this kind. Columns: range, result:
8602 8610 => 1.873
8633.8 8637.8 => 1.964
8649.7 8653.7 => 1.733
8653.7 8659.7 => 1.623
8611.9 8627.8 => 1.906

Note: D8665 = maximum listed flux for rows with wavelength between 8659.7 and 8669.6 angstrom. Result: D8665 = 1.821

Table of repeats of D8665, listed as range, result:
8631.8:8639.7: 1.992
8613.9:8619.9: 1.957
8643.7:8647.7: 1.877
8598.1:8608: 1.947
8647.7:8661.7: 1.803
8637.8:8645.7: 1.94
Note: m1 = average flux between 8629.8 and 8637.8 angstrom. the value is 1.98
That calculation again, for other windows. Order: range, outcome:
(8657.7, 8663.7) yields 1.58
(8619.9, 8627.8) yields 1.97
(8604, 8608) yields 1.91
